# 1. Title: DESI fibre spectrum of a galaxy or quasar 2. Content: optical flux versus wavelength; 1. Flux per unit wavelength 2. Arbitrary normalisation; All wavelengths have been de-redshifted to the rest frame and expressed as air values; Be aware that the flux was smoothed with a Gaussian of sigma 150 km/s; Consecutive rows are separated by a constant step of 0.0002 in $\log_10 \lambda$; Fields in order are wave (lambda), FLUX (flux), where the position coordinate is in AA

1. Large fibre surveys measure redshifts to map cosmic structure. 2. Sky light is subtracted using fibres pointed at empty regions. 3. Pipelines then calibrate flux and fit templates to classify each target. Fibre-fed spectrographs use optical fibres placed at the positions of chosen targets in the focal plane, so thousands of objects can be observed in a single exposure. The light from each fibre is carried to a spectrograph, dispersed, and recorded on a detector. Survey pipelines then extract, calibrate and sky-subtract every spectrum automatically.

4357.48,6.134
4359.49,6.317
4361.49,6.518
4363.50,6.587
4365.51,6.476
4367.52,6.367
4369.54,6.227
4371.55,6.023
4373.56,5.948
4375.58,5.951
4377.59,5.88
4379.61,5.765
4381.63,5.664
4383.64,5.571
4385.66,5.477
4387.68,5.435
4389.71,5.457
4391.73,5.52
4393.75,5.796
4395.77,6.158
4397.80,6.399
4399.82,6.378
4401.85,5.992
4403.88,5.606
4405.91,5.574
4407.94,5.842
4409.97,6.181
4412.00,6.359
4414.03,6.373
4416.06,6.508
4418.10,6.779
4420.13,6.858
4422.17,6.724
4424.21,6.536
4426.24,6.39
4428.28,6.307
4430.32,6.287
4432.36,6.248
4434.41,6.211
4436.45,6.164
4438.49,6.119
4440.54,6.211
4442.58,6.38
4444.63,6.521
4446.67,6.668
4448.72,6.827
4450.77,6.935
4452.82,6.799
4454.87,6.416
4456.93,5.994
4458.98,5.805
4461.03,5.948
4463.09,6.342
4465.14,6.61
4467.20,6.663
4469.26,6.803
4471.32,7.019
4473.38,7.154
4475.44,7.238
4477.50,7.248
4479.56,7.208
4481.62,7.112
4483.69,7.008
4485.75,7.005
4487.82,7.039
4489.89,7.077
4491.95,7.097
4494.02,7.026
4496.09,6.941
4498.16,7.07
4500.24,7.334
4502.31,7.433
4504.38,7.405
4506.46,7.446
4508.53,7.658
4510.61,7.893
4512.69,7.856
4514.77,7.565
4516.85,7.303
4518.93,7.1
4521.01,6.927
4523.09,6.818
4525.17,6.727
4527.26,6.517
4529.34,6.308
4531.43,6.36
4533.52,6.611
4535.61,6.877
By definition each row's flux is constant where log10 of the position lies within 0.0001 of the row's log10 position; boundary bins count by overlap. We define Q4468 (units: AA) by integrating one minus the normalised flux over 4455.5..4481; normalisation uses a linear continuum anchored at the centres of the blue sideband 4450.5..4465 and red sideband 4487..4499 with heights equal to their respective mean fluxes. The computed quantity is -0.5 AA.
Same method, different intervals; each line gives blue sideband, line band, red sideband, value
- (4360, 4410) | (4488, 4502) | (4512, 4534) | -0.8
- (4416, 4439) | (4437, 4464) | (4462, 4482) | 1.2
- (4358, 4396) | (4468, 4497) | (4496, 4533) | -0.9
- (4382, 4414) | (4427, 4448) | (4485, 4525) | 0.2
